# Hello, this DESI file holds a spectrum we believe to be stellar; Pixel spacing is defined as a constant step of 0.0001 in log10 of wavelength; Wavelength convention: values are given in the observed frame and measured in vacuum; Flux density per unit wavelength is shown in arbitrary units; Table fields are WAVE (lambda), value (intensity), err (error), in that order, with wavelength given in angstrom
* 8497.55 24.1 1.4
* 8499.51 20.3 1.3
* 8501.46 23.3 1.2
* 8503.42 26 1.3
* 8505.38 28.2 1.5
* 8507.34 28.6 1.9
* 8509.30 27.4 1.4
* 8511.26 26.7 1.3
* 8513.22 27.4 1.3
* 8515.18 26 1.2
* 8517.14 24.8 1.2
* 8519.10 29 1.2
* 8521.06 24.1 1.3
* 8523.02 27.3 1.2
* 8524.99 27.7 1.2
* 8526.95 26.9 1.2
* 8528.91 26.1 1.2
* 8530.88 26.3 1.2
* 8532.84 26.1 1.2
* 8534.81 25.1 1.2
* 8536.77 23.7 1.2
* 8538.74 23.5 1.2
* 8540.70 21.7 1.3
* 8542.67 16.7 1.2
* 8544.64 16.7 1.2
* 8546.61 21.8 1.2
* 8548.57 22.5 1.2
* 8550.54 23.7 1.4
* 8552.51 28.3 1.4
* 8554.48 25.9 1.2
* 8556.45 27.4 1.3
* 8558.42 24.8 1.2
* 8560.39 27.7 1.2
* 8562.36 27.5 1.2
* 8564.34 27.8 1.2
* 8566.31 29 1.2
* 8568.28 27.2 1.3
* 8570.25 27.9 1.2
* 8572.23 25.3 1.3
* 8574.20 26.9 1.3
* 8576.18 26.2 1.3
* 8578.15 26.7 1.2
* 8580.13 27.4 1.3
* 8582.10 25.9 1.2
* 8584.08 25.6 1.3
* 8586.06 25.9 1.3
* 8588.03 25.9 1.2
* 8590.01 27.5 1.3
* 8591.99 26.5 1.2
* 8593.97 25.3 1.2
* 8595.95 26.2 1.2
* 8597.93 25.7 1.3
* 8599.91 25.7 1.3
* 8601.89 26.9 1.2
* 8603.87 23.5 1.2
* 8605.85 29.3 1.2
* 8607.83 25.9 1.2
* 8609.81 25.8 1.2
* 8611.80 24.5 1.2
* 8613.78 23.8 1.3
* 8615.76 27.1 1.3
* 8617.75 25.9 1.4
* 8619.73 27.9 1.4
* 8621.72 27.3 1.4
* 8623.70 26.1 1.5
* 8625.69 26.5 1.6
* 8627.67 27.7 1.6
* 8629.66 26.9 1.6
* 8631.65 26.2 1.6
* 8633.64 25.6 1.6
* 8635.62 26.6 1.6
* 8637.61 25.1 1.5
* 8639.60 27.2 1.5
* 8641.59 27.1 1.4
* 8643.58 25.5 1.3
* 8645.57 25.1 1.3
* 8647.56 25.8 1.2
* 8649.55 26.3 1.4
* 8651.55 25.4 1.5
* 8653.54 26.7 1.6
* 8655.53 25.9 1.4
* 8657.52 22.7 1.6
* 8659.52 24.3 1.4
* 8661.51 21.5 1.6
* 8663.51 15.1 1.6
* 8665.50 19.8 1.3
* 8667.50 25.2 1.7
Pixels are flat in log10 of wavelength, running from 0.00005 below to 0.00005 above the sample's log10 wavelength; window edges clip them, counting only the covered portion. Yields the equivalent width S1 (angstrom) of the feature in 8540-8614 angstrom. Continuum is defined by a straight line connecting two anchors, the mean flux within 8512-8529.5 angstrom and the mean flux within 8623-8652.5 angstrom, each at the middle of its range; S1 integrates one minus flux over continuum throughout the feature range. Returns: 2.5 angstrom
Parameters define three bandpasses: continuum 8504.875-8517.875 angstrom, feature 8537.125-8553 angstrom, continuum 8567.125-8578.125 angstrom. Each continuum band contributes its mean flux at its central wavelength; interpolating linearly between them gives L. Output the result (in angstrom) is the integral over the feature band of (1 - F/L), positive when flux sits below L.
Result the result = 3.0 angstrom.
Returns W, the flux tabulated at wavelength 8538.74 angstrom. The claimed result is 23.5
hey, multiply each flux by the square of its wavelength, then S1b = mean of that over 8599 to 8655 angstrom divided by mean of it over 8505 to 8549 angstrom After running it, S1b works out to 1.1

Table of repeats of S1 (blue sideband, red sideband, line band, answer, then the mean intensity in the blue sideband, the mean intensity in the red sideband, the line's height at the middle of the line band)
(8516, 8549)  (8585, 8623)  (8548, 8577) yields -1.87 angstrom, 24.2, 26.1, 25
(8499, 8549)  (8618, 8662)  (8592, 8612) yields -0.31 angstrom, 24.8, 25.9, 25.6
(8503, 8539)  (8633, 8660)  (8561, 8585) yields -0.78 angstrom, 26.4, 25.7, 26.1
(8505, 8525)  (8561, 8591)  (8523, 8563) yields 3.50 angstrom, 26.9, 26.9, 26.9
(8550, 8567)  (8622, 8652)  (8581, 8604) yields 0.57 angstrom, 26.9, 26.2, 26.6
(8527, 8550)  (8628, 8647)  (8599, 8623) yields -0.77 angstrom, 22.9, 26.2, 25.3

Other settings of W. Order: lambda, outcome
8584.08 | 25.6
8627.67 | 27.7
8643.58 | 25.5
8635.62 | 26.6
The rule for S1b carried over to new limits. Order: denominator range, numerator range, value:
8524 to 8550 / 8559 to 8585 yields 1.16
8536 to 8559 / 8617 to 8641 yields 1.18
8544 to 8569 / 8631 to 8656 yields 1.04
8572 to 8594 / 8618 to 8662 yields 1.00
